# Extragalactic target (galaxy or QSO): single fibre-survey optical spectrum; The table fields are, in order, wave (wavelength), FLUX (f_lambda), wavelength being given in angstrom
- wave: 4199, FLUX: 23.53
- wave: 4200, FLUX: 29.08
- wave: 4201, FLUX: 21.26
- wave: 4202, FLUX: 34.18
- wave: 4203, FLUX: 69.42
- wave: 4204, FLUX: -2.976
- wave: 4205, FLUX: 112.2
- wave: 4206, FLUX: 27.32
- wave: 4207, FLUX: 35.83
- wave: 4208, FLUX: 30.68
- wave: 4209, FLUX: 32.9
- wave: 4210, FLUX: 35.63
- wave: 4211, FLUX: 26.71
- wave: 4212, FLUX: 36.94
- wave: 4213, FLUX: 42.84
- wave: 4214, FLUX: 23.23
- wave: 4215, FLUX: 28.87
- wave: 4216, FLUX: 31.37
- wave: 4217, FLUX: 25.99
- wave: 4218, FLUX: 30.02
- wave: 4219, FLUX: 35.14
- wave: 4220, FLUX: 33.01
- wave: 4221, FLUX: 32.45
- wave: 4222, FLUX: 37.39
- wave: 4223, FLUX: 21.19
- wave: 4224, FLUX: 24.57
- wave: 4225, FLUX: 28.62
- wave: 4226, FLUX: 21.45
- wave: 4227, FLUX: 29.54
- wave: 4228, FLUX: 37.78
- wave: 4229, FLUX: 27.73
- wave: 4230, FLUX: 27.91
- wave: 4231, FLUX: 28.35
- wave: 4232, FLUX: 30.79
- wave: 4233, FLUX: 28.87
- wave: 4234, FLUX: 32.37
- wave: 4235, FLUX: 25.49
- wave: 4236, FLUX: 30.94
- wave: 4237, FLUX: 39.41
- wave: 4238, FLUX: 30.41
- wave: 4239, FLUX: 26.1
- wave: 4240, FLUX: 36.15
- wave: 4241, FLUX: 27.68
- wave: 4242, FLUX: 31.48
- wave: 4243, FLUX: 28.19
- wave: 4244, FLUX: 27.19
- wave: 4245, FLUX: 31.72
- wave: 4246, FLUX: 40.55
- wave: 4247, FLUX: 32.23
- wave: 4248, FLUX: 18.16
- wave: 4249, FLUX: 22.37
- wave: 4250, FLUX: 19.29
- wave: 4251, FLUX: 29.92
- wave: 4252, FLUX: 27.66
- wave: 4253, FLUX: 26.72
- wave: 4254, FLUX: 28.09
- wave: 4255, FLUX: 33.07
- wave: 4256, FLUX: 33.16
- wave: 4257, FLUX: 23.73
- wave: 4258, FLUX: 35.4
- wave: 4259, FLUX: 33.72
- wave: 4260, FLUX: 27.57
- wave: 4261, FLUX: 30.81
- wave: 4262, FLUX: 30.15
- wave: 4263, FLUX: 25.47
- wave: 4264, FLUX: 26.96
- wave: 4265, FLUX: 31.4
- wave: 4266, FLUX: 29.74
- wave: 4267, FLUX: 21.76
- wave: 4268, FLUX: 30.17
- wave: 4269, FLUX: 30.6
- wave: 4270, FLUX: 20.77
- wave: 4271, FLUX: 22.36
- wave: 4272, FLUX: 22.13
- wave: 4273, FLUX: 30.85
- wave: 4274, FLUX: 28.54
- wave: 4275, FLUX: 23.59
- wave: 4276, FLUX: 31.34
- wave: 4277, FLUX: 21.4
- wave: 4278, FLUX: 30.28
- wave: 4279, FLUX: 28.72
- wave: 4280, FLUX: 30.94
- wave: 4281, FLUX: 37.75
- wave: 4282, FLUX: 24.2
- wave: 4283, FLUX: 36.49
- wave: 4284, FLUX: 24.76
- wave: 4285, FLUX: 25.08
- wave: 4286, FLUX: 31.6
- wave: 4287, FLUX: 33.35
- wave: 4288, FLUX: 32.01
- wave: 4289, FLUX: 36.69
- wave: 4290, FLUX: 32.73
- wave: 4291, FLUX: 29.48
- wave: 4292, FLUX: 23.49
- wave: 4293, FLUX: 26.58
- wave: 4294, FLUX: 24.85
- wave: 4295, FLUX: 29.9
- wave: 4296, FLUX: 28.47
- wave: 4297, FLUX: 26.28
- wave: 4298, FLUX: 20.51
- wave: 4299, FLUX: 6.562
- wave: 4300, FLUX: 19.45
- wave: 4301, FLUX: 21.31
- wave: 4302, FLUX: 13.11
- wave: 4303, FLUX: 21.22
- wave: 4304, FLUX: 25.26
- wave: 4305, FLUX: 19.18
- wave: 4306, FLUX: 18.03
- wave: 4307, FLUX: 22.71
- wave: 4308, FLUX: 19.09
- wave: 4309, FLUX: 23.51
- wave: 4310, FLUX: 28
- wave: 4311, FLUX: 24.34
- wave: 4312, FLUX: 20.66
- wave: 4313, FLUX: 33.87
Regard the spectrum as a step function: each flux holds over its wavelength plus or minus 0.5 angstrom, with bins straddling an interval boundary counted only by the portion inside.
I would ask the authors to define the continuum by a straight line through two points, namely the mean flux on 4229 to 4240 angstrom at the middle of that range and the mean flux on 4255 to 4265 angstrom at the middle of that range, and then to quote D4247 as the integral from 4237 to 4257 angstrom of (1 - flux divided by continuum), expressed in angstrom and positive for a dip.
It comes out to 0.7 angstrom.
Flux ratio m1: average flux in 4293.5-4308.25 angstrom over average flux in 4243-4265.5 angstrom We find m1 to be 0.7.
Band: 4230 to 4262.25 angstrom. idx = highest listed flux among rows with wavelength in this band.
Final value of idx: 40.55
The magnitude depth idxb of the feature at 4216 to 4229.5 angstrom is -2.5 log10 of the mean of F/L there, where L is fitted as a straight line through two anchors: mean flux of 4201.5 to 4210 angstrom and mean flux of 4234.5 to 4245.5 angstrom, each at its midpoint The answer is 0.218 mag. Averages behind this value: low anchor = 42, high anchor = 30.4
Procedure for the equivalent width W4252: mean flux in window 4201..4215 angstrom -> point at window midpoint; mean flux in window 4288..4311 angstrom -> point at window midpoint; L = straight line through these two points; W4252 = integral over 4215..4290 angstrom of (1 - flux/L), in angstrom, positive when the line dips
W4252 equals 3.4 angstrom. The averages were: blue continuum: 37.9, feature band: 29.2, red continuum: 23.7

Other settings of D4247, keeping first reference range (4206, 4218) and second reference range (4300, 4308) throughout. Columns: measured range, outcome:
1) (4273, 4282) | -2.14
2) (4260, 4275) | -1.53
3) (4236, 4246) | -1.23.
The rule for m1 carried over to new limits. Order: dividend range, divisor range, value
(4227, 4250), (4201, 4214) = 0.77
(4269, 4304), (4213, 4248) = 0.88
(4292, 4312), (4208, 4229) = 0.72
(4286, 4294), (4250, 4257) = 1.06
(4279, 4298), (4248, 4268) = 1.05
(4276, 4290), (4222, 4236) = 1.07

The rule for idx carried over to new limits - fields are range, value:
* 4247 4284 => 37.75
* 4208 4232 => 42.84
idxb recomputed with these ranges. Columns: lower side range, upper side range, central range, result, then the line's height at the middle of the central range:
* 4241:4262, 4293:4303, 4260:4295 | -0.16 mag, 24.8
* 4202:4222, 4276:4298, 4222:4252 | 0.17 mag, 33.8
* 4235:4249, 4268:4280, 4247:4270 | 0.02 mag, 28.5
